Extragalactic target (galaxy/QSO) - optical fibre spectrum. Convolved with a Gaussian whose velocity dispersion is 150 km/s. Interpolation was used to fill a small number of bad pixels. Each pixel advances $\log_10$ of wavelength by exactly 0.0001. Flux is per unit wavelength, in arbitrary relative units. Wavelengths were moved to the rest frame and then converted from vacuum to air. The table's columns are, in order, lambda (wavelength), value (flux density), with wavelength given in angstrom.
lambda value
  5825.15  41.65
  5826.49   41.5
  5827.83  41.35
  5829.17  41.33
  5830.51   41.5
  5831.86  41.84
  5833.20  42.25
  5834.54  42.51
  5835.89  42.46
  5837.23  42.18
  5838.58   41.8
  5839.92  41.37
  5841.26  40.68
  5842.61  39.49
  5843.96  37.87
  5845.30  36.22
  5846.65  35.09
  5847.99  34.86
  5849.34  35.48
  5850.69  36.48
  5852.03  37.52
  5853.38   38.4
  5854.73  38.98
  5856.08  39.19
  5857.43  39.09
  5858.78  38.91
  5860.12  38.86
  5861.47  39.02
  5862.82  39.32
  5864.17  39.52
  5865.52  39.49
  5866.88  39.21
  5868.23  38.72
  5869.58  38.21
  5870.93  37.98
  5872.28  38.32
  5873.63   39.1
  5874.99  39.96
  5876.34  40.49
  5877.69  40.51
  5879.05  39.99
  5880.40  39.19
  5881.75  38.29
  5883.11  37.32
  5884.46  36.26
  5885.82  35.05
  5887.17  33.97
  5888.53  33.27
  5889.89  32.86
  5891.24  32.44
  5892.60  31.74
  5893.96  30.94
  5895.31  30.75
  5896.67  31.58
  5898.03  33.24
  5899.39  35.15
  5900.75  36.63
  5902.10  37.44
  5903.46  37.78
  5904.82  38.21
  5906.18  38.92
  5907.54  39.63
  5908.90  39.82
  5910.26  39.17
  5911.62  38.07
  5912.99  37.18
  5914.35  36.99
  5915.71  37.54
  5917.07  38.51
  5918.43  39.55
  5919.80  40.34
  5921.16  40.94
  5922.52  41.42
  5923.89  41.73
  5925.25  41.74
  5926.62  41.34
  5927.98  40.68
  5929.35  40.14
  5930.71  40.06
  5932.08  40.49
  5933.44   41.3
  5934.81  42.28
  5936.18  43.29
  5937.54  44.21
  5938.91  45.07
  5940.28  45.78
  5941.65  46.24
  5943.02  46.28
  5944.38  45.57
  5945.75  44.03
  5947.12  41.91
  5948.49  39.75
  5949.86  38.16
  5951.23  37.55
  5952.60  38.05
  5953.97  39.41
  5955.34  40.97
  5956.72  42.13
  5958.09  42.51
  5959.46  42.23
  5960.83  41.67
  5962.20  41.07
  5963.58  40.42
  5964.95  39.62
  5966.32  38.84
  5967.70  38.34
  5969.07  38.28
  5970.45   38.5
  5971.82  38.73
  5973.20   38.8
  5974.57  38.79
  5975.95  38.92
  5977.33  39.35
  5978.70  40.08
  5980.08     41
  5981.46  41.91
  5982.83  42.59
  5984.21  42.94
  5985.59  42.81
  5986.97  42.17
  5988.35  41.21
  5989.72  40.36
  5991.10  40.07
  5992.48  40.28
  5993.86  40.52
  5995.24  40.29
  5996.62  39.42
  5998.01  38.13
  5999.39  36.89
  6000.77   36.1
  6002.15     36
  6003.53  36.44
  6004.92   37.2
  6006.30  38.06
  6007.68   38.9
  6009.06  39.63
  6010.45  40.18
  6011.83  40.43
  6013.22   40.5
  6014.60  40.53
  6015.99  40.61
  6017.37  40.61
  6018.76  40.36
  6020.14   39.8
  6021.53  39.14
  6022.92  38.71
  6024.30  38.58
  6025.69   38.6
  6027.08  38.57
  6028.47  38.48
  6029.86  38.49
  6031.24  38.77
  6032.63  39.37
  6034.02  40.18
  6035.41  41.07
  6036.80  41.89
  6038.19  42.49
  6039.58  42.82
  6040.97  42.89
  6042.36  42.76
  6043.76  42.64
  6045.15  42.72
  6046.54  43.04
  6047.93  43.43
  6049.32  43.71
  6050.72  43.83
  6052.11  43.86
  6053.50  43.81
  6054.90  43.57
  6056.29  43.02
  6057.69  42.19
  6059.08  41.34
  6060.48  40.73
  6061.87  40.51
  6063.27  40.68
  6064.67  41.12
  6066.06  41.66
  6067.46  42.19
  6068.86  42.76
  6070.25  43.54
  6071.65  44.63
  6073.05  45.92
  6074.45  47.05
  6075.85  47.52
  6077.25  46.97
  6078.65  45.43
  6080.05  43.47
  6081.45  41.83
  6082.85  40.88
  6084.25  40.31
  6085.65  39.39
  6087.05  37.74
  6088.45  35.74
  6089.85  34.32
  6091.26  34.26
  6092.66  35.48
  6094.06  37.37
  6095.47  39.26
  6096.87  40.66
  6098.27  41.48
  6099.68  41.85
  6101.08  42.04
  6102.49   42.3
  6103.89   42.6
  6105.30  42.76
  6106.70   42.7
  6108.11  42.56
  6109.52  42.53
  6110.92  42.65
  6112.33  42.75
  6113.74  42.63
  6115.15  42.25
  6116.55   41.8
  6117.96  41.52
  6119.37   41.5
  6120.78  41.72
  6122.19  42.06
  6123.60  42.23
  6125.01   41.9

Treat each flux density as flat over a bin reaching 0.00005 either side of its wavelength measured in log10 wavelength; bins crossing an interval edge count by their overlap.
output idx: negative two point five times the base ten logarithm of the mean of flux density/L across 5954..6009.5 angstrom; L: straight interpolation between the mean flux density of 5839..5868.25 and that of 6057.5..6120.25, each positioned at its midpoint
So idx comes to 0.01 mag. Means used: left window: 38.4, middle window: 39.8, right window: 41.6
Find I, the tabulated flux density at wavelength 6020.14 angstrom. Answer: 39.8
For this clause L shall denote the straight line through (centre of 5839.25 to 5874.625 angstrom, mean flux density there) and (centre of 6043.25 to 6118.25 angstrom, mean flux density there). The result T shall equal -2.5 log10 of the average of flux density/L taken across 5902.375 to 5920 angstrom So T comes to 0.02 mag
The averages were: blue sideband 38.4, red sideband 41.9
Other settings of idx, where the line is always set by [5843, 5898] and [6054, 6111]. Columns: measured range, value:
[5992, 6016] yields 0.03 mag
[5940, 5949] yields -0.15 mag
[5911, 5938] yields -0.06 mag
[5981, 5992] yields -0.06 mag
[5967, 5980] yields 0.01 mag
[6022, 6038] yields 0.03 mag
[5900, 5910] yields -0.02 mag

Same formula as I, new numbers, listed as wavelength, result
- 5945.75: 44.03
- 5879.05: 39.99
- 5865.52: 39.49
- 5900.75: 36.63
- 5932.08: 40.49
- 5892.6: 31.74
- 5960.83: 41.67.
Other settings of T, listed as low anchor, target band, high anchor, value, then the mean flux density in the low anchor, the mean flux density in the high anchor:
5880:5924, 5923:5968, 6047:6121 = -0.10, 36.6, 41.8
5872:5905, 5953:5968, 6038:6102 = -0.07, 36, 41.8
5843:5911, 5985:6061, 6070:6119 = -0.01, 37.1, 41.6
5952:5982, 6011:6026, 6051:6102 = 0.02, 40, 41.5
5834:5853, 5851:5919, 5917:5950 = 0.08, 38.8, 42.2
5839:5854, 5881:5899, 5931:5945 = 0.20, 37.7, 43.9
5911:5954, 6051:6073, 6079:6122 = -0.05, 41.1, 40.7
